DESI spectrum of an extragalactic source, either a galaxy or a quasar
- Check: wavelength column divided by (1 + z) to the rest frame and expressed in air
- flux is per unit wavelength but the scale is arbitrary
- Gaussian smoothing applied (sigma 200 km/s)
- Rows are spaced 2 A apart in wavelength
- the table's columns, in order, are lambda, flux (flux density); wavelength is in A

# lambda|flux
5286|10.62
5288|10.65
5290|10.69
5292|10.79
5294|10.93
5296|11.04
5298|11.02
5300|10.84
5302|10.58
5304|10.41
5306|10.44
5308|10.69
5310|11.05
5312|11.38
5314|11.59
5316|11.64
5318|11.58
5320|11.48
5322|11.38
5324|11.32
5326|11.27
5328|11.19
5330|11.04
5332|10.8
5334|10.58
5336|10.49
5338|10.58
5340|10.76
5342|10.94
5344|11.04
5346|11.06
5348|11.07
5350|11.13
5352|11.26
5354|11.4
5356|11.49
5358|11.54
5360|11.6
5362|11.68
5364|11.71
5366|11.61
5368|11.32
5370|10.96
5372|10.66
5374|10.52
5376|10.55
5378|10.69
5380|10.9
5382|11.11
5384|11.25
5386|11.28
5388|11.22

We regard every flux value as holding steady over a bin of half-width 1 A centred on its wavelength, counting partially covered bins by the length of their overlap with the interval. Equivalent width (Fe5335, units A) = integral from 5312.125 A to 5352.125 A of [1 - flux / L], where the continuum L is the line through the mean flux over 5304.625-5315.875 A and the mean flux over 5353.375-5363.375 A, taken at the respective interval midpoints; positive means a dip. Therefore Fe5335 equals 0.59 A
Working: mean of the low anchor 11.1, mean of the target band 11.1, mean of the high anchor 11.6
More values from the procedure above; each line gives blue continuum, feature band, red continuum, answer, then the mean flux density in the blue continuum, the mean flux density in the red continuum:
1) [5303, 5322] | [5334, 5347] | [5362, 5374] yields 0.5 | 11.2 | 11.2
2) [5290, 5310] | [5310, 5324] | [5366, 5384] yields -0.9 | 10.8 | 10.9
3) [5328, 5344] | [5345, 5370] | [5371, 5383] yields -1.5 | 10.8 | 10.7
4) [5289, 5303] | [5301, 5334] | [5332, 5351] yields -0.8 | 10.8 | 10.8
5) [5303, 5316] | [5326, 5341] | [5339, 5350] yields 0.2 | 11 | 11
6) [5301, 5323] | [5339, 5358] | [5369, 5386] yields -0.3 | 11.1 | 10.9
